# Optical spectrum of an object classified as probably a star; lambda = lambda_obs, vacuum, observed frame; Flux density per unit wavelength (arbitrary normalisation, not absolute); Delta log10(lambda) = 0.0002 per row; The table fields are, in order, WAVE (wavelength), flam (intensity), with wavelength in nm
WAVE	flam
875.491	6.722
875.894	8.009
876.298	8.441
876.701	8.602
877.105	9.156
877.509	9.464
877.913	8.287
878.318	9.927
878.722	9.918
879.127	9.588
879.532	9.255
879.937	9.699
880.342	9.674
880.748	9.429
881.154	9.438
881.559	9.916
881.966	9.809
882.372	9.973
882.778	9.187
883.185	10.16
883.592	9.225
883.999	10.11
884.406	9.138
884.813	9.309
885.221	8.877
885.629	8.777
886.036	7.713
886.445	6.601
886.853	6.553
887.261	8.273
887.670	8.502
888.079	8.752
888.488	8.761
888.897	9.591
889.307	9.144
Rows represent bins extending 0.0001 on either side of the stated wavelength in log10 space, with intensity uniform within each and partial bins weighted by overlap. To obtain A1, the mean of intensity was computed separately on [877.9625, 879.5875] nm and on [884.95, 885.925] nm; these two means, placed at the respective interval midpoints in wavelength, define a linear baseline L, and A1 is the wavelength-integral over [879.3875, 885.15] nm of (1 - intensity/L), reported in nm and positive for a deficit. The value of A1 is -0.28 nm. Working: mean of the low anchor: 9.58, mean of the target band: 9.58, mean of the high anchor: 8.76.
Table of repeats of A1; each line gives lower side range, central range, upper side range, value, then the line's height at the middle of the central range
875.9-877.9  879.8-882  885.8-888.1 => -0.35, 8.33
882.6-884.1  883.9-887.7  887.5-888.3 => 0.33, 9.1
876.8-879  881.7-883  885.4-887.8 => -0.18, 8.51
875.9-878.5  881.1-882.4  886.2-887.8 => -0.25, 8.22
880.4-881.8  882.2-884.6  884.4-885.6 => -0.09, 9.28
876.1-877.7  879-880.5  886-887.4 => -0.20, 8.41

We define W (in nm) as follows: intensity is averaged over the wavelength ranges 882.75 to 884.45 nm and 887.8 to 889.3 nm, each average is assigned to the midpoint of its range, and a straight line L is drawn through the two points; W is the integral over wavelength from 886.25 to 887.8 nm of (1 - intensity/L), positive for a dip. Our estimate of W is 0.30 nm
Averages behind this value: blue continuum 9.64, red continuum 9.02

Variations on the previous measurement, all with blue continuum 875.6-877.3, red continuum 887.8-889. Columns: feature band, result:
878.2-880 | -0.23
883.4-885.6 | -0.12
